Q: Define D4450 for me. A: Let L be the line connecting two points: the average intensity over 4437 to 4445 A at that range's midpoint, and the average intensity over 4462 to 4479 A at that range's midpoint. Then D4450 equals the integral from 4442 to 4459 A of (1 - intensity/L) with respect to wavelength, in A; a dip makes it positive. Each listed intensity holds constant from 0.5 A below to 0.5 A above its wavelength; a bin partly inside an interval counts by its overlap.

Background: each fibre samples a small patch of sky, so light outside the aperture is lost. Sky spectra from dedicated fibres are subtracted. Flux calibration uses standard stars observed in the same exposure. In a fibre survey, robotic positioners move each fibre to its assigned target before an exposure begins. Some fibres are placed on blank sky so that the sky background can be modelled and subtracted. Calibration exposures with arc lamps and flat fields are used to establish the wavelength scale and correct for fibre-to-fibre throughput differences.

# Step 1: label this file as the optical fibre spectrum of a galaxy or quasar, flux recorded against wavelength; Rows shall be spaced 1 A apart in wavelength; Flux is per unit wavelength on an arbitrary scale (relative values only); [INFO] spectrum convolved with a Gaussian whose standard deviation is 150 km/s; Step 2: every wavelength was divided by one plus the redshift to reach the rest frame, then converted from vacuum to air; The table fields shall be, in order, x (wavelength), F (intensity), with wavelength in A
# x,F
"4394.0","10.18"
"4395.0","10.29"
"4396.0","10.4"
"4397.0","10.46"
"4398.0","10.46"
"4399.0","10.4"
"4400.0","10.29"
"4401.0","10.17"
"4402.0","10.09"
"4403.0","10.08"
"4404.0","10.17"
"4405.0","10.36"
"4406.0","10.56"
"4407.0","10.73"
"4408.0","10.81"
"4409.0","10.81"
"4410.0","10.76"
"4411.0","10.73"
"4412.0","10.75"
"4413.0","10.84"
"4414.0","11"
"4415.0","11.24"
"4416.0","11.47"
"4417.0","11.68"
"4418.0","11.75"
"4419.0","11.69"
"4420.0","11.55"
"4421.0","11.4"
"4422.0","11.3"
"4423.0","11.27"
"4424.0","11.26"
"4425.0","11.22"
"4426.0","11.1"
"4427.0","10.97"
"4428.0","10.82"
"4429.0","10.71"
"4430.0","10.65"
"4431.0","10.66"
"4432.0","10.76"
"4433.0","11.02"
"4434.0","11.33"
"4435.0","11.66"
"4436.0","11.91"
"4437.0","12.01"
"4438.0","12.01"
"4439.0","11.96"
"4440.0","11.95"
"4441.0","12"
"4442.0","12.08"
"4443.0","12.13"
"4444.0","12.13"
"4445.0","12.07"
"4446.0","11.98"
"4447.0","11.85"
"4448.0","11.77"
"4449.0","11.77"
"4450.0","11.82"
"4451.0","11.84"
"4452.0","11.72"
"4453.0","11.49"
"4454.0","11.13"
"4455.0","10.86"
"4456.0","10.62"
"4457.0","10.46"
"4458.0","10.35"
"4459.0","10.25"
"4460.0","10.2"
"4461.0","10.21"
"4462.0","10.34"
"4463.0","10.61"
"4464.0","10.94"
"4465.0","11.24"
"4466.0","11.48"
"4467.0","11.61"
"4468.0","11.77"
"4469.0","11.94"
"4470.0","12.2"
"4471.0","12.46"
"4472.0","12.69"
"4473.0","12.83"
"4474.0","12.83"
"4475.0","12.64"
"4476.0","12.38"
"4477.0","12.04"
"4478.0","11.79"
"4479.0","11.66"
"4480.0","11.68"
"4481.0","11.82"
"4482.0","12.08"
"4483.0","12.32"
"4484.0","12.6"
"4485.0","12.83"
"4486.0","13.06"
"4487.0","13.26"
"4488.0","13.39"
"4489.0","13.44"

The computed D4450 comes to 0.7 A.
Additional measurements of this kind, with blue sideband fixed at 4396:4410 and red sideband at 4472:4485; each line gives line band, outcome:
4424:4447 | -0.6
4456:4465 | 1.0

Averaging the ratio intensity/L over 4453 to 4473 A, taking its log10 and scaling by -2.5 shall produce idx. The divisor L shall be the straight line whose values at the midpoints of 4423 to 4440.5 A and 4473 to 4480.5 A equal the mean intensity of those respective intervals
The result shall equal 0.07 mag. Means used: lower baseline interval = 11.3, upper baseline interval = 12.2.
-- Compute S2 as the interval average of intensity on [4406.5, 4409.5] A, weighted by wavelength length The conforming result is 10.8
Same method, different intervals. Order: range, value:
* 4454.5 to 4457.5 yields 10.6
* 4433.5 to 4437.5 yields 11.7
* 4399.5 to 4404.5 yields 10.2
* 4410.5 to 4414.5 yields 10.8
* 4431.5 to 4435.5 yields 11.2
